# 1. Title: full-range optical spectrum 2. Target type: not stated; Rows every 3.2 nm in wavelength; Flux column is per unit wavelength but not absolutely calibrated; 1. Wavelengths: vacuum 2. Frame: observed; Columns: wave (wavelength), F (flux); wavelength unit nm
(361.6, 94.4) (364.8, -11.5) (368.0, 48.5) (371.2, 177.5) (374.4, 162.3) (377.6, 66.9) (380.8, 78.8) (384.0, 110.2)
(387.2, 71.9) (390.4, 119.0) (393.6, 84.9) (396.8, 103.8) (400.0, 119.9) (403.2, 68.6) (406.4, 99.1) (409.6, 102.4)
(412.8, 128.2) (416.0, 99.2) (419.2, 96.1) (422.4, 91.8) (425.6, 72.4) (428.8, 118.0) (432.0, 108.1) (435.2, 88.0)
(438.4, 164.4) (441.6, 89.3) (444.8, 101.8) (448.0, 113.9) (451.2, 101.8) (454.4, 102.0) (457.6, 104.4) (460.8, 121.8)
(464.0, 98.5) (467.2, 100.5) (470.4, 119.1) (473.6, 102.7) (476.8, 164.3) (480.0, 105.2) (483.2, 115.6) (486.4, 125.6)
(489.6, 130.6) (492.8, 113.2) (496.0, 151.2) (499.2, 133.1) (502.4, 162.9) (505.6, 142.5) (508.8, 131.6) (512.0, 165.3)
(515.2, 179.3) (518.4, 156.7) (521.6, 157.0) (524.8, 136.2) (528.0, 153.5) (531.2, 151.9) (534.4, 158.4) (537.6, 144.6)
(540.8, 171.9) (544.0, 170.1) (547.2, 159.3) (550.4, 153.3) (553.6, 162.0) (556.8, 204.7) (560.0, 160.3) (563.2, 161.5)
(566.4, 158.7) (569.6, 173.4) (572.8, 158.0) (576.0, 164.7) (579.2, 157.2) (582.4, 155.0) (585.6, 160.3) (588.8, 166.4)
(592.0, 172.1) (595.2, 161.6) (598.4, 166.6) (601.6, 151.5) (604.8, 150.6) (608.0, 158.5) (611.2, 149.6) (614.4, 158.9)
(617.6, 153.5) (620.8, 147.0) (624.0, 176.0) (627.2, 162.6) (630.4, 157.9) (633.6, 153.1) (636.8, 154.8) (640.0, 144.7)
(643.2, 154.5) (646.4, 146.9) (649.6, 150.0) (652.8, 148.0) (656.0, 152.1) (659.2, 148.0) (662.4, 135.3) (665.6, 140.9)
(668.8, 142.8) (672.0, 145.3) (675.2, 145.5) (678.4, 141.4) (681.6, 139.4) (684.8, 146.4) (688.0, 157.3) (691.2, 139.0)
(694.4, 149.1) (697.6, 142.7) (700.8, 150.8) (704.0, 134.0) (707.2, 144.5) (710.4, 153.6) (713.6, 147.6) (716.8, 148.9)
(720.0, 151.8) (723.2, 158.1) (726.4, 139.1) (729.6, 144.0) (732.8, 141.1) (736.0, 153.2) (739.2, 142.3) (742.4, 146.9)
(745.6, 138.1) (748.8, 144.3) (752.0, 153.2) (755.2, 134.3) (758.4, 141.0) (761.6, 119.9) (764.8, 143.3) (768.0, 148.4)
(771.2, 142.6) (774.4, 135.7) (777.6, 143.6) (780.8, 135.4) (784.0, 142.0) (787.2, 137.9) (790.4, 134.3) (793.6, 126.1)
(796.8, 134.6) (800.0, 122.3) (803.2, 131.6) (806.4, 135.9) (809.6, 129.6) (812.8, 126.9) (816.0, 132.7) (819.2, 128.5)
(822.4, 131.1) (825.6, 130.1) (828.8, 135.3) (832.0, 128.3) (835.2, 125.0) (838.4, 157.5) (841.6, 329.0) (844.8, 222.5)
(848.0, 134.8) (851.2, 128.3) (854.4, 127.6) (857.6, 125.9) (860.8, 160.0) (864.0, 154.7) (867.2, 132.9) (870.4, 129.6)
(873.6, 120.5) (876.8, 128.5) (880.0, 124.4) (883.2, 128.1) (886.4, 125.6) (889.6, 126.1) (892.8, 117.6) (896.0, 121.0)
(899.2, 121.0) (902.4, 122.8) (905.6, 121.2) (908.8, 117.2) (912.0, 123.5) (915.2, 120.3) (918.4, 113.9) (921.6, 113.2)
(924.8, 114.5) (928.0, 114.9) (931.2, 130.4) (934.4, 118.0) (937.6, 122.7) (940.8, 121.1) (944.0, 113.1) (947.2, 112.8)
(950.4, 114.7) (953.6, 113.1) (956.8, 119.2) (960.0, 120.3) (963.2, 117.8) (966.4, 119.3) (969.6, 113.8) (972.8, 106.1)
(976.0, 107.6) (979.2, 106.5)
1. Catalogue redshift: 0.28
